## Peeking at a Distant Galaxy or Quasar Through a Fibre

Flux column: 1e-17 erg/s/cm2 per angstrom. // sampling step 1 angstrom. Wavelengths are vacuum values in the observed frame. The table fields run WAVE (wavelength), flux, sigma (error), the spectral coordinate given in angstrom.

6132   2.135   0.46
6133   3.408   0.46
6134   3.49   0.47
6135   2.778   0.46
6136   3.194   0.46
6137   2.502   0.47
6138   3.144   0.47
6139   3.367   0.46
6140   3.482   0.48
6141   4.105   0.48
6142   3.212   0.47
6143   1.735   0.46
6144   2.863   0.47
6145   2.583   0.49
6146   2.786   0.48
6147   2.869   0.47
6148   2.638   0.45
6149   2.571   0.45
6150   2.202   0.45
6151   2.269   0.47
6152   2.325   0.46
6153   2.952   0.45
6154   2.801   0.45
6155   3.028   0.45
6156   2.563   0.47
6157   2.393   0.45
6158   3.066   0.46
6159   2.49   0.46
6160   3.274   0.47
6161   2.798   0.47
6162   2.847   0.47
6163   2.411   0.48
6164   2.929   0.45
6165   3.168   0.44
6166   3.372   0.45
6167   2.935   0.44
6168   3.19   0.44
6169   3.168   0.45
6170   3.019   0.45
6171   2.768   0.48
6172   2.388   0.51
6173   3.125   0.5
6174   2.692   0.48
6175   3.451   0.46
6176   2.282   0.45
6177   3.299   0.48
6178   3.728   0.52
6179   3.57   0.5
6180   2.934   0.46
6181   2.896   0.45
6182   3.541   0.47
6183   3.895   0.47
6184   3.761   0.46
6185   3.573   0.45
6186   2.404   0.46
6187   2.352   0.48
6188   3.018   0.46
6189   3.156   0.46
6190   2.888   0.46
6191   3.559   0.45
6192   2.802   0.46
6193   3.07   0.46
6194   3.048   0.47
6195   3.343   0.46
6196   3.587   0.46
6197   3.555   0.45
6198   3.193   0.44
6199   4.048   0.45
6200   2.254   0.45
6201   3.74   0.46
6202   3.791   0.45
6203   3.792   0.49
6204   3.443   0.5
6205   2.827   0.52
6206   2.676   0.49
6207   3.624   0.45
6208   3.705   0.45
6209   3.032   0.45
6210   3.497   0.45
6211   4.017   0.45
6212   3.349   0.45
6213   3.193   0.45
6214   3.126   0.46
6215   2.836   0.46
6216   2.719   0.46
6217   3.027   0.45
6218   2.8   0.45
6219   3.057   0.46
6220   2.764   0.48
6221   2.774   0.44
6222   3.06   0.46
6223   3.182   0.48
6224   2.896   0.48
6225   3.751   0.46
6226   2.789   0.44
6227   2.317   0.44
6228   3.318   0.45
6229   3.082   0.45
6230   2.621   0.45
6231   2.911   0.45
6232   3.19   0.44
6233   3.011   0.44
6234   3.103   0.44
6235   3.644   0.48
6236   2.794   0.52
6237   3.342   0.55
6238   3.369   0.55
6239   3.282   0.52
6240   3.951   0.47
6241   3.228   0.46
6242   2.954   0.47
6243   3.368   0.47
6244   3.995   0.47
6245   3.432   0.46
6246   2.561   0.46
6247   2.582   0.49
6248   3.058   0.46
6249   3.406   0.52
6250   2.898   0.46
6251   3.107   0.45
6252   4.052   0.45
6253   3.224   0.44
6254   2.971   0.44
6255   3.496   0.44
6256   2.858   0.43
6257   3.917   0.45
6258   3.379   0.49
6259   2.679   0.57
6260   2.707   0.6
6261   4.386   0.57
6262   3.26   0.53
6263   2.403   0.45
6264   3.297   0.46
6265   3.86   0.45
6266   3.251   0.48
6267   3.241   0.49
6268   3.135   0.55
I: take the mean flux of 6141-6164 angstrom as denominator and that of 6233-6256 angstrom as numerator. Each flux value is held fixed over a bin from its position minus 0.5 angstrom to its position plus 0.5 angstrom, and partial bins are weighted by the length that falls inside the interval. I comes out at 1.20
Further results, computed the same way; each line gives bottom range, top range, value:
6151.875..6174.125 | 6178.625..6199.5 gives 1.13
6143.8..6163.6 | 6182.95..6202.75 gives 1.21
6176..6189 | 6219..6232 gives 0.93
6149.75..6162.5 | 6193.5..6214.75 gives 1.25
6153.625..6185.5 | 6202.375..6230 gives 1.03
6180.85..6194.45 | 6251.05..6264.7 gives 1.04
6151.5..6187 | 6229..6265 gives 1.08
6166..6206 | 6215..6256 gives 0.98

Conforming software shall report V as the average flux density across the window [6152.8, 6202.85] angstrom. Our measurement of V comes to 3.09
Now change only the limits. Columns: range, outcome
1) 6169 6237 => 3.15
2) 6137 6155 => 2.81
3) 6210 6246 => 3.15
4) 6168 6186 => 3.16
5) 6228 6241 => 3.2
